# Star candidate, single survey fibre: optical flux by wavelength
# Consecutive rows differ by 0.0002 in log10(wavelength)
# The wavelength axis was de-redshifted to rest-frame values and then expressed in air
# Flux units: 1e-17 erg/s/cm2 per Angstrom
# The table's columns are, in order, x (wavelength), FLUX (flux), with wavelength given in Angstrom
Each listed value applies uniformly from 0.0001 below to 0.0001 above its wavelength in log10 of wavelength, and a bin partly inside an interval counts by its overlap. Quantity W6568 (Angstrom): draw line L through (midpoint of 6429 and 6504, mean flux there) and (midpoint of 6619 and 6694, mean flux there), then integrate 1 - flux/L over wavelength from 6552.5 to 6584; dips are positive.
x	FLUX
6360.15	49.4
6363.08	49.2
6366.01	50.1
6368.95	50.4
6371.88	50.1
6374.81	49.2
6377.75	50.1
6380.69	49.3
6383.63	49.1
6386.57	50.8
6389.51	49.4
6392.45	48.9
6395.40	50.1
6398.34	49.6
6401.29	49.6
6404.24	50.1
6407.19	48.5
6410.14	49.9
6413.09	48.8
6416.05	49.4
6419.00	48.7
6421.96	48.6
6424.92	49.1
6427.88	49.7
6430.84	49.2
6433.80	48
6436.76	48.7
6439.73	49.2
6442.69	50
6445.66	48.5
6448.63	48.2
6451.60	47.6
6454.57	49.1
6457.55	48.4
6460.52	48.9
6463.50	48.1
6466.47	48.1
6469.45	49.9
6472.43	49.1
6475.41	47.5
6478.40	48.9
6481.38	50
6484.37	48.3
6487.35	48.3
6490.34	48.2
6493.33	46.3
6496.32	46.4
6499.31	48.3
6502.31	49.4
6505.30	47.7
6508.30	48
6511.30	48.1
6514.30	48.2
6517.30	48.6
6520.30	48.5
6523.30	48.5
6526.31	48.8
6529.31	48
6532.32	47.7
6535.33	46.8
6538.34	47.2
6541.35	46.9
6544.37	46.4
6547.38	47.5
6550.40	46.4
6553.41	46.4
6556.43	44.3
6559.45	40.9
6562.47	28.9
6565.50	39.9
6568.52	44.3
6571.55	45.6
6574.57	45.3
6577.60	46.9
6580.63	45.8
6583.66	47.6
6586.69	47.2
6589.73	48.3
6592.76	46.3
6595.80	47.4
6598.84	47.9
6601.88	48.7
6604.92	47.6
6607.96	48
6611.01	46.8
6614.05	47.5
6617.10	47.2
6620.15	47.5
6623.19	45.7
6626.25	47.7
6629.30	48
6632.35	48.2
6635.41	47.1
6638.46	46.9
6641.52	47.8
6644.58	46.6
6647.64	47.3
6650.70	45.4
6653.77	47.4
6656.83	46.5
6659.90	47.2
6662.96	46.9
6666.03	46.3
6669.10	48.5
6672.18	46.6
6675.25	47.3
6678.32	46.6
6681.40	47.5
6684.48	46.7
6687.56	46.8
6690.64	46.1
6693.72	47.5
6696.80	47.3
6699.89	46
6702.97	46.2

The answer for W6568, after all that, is 3.1 Angstrom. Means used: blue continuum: 48.5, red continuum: 47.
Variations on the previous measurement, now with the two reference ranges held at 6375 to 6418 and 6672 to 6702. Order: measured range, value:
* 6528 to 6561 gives 1.35 Angstrom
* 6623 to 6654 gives 0.10 Angstrom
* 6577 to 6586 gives 0.19 Angstrom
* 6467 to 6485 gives -0.05 Angstrom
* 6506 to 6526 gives 0.04 Angstrom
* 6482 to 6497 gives 0.30 Angstrom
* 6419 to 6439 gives 0.14 Angstrom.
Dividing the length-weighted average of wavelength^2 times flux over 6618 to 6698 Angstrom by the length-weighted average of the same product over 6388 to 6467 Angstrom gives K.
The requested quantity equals 1.0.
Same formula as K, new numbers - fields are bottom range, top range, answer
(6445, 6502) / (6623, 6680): 1.03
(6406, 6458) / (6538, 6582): 0.94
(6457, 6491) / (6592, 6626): 1.01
